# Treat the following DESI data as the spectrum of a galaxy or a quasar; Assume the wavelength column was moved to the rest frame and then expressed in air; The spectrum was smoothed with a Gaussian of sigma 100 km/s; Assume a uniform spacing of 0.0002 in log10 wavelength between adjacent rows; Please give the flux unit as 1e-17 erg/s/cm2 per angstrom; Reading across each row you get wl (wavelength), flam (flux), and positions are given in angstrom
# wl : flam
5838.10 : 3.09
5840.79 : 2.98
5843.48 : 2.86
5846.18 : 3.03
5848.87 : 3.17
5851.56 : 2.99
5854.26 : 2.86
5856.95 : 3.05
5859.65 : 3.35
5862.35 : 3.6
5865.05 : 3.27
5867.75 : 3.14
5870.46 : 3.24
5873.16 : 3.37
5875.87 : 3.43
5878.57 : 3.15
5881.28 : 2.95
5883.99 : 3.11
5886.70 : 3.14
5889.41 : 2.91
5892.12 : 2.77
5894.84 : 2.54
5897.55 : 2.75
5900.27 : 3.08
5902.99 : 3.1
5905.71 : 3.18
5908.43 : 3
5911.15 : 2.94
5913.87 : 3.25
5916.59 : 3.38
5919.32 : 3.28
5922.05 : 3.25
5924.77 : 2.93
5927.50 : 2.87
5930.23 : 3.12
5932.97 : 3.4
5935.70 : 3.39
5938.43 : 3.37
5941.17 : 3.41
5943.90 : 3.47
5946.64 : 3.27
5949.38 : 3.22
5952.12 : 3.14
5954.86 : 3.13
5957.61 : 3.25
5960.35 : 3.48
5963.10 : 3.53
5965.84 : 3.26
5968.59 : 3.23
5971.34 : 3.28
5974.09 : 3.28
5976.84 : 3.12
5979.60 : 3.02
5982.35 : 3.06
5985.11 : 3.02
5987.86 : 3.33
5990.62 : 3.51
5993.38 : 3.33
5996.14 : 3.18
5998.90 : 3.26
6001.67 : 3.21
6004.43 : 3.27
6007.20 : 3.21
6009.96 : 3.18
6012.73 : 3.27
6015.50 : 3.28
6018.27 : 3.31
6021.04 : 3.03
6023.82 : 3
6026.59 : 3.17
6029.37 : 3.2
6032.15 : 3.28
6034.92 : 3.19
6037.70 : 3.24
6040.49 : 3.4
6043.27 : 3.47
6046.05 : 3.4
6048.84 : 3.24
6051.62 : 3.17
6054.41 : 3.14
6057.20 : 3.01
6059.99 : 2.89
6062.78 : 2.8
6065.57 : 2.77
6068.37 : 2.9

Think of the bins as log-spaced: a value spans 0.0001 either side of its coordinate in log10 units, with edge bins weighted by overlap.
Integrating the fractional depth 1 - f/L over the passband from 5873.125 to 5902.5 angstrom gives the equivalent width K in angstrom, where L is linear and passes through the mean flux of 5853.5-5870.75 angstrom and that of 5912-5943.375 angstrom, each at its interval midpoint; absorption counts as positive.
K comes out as 2.1 angstrom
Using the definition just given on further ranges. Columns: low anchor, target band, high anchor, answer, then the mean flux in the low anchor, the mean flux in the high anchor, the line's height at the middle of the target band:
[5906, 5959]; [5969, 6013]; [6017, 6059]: -0.1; 3.21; 3.21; 3.21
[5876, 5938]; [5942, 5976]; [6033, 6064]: -1.9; 3.08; 3.18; 3.12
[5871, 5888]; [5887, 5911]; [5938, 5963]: 2.2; 3.19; 3.31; 3.23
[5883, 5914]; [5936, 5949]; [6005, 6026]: -1.4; 2.97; 3.19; 3.05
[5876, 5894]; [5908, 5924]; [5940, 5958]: -0.2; 3.02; 3.27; 3.14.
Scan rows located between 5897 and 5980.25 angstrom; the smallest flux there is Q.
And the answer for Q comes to 2.75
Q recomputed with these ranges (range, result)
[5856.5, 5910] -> 2.54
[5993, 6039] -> 3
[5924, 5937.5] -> 2.87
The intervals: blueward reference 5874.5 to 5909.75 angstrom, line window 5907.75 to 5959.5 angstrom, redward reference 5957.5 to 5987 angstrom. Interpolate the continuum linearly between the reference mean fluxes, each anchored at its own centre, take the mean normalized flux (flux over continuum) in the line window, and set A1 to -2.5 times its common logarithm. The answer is -0.03 mag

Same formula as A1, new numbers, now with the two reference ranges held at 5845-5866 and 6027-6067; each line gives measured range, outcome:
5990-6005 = -0.04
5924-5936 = 0.01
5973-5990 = 0.00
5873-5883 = -0.01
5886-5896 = 0.12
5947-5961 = -0.02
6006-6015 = -0.02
